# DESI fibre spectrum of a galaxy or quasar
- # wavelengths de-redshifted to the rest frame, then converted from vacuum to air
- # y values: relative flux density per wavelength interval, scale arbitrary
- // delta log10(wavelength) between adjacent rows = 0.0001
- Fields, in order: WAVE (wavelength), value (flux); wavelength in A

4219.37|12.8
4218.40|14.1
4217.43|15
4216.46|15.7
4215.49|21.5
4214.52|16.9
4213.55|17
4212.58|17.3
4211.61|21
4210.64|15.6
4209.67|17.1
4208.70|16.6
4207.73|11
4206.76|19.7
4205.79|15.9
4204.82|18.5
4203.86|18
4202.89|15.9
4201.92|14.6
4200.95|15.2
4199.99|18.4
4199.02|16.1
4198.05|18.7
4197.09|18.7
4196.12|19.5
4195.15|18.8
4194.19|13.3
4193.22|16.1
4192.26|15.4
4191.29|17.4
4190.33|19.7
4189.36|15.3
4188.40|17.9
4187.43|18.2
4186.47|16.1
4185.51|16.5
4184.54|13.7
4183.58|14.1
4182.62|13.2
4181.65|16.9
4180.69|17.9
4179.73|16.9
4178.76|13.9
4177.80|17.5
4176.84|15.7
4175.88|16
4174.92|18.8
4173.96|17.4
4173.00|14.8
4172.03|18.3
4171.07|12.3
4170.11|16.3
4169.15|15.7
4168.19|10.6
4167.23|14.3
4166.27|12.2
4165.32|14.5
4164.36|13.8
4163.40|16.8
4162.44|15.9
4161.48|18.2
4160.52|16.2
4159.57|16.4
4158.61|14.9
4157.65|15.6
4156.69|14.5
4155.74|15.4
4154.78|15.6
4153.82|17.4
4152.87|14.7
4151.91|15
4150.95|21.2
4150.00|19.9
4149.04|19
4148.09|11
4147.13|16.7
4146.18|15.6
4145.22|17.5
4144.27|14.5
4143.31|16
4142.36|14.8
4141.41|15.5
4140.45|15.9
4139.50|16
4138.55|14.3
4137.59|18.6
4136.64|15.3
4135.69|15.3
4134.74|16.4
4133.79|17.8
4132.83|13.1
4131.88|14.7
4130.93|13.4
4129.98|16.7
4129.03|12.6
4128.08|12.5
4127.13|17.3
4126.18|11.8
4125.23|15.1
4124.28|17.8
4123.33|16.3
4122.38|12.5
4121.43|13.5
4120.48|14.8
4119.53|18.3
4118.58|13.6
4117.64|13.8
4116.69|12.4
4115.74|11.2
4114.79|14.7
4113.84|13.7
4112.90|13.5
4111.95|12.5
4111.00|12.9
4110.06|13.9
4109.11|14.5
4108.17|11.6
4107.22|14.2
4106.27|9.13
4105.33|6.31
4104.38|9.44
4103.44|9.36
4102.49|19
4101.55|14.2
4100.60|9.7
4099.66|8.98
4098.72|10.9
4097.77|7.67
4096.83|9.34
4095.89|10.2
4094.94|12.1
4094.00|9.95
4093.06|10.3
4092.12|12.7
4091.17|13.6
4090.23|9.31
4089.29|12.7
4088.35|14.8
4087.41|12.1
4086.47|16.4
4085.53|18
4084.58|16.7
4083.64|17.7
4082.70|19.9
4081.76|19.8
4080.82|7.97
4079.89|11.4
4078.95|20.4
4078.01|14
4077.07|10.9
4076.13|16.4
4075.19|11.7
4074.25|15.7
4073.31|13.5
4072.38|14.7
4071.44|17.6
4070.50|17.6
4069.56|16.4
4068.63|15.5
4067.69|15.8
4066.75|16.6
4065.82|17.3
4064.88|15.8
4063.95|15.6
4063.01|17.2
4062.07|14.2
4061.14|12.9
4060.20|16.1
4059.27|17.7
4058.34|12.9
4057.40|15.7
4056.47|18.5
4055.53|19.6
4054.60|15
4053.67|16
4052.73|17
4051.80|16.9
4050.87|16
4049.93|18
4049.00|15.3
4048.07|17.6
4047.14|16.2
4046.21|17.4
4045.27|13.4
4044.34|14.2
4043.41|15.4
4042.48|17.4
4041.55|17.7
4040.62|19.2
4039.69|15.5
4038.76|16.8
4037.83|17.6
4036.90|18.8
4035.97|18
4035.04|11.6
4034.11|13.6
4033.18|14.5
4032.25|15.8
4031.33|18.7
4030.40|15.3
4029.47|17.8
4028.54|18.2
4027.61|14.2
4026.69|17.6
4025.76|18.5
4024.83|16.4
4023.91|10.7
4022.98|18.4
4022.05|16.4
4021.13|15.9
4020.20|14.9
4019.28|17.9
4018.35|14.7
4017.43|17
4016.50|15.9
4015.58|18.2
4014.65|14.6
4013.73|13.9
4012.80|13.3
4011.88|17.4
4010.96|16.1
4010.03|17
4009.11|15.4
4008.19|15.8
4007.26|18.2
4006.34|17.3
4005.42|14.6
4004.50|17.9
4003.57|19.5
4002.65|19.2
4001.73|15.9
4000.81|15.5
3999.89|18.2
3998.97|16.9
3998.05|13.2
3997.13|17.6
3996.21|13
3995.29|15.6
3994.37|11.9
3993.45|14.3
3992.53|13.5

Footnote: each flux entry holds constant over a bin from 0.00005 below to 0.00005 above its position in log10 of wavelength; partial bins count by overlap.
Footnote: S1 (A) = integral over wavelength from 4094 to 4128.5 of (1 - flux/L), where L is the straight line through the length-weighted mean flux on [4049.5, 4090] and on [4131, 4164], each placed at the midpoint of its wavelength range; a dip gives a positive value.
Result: 6.9 A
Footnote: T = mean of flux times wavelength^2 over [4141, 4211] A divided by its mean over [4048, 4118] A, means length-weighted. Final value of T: 1.20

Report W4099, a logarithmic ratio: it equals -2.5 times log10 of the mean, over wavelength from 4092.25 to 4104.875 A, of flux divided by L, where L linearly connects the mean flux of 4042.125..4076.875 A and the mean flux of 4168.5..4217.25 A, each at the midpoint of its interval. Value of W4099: 0.43 mag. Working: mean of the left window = 15.9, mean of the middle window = 10.9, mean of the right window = 16.6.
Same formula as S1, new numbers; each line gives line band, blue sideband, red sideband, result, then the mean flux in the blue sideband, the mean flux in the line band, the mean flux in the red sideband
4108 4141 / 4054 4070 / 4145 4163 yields 3.4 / 16.1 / 14.6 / 16.3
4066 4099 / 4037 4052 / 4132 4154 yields 4.7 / 16.6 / 14.1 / 16.1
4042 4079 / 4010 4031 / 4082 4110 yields -4.3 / 16.1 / 15.8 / 12.5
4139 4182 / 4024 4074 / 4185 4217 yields 2.5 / 16.2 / 15.9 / 17.1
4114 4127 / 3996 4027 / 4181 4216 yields 1.8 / 16.3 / 14.4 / 16.8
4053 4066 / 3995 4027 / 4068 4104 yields -1.3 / 16.2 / 16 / 13.7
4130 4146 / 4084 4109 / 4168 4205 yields -1.8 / 11.9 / 15.6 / 16.4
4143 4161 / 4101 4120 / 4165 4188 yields -2.0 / 12.9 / 16.2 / 15.5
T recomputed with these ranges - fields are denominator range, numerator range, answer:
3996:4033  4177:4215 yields 1.11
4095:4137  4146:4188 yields 1.23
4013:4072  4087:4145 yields 0.86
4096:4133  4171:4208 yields 1.32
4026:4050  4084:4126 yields 0.81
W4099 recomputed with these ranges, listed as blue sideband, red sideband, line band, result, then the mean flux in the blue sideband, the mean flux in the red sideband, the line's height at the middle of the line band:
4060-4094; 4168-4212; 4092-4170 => 0.11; 14.9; 16.4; 15.6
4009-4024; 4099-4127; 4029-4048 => -0.07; 15.9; 13.1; 15.2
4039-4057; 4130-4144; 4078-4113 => 0.25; 16.6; 15.5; 16.1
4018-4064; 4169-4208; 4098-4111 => 0.37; 16.2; 16.5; 16.3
